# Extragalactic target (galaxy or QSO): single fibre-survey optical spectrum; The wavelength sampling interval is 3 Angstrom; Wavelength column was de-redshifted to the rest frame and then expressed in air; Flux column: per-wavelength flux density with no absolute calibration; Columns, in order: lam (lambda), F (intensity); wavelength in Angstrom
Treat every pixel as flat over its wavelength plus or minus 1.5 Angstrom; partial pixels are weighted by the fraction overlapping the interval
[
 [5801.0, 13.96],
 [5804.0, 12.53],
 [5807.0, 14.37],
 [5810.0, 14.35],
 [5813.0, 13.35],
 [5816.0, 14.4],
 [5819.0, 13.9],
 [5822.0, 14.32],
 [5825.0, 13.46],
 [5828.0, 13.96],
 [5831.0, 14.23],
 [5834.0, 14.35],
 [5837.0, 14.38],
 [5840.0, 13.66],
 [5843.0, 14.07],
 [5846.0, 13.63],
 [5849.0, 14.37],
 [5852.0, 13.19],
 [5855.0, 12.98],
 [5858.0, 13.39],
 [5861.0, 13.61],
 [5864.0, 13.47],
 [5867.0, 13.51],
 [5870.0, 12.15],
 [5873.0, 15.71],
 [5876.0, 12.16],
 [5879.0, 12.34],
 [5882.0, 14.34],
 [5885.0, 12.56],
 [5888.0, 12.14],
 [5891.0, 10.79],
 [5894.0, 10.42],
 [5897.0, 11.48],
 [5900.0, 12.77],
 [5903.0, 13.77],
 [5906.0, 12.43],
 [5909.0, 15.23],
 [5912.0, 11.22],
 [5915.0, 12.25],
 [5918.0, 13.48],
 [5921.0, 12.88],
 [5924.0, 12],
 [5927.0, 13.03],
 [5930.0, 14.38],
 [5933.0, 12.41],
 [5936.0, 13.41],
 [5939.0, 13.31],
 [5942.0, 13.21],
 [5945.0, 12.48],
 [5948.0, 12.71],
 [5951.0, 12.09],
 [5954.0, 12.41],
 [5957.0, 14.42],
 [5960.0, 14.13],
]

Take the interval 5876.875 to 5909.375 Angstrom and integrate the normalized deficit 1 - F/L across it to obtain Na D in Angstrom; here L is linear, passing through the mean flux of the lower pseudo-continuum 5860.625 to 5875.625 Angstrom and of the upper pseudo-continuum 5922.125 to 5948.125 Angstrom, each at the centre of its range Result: 2.18 Angstrom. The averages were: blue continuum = 13.6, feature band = 12.5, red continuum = 13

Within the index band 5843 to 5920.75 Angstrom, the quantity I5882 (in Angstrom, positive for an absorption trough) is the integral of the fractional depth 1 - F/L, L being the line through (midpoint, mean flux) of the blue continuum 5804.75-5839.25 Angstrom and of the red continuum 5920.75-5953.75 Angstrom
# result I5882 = 2.8 Angstrom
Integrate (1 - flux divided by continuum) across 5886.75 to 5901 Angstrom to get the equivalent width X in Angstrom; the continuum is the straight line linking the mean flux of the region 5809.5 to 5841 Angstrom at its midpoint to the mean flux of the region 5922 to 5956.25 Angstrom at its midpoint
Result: 2.01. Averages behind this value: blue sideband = 14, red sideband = 12.9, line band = 11.5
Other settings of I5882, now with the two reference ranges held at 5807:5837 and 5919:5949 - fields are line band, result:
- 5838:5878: 0.6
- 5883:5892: 0.9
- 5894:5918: 1.1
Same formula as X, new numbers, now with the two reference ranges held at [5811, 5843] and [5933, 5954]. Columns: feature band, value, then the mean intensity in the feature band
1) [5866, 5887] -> 0.43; 13.2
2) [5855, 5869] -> 0.26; 13.4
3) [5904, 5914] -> 0.15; 13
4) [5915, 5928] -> 0.26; 12.8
